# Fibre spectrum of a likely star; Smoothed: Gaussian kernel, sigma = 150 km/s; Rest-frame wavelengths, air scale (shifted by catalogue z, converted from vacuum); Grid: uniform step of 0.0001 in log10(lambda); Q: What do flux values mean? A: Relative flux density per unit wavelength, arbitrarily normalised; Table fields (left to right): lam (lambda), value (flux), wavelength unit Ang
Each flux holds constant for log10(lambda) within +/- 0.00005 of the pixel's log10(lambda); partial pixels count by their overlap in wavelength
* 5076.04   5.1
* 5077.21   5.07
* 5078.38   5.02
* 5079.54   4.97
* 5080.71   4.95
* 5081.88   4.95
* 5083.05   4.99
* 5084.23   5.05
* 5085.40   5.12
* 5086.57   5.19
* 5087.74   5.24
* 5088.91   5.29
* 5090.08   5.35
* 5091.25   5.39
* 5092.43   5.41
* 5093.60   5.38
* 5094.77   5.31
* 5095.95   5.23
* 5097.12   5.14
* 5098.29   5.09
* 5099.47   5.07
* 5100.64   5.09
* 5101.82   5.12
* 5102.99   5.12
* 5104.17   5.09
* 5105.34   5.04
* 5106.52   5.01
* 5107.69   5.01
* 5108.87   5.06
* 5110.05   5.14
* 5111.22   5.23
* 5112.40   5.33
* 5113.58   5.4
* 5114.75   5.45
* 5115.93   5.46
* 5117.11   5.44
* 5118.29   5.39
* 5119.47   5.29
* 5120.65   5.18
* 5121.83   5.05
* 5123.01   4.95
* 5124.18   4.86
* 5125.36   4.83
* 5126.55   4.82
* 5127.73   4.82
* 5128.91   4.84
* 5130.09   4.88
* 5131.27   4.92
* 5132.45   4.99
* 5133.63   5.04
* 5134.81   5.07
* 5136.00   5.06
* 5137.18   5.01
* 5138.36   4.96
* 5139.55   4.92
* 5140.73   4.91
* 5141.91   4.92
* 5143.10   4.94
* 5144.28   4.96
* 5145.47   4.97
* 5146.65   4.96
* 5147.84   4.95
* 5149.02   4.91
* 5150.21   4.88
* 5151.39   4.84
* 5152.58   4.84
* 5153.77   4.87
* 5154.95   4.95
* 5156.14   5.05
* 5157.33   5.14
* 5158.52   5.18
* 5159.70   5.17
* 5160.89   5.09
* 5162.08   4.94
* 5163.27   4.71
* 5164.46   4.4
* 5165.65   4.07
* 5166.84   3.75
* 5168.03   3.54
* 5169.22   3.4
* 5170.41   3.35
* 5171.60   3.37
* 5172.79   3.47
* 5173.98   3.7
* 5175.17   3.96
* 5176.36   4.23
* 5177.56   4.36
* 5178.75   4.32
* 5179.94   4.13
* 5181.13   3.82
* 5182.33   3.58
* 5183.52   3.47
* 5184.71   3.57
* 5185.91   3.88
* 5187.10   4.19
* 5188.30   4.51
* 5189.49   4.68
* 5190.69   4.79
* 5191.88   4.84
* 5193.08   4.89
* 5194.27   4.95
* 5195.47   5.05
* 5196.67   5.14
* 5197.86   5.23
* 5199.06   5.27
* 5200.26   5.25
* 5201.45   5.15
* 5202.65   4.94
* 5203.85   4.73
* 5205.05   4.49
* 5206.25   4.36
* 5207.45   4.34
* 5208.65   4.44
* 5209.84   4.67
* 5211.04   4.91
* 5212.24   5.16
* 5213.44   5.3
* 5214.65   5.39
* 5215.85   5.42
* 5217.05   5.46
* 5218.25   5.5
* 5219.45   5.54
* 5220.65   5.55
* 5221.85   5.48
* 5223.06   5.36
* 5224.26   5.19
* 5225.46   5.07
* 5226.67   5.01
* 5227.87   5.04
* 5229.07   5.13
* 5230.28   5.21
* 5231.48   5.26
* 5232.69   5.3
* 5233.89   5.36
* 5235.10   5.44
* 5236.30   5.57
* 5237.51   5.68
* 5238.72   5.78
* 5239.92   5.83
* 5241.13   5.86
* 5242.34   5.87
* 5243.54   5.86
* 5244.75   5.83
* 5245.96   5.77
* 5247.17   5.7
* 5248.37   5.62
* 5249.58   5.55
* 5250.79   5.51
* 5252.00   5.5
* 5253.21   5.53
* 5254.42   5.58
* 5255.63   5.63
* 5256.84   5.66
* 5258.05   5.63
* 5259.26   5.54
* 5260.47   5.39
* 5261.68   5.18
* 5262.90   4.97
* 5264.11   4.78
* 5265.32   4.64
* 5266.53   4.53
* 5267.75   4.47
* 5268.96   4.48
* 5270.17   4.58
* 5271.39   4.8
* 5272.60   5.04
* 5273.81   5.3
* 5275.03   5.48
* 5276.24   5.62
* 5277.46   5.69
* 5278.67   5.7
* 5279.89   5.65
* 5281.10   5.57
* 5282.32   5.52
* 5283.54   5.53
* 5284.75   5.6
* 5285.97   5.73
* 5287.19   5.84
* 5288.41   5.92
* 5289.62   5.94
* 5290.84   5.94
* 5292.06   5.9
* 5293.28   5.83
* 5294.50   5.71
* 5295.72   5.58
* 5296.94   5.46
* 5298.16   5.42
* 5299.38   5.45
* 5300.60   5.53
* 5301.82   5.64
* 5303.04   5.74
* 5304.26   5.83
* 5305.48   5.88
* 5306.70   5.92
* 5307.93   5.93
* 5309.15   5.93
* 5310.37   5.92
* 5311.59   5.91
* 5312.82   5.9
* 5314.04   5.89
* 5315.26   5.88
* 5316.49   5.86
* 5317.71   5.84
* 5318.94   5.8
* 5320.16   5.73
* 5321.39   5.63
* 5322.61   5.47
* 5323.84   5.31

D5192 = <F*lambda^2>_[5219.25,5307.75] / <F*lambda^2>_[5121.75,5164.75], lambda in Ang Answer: 1.2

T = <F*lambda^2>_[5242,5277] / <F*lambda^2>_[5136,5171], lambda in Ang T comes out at 1.2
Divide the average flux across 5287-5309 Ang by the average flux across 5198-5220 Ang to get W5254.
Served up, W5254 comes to 1.15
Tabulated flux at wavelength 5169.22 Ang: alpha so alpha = 3.4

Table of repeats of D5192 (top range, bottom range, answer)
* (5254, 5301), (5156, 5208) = 1.27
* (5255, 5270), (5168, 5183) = 1.38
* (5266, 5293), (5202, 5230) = 1.09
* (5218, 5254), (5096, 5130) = 1.13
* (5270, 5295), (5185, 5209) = 1.22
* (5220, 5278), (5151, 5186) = 1.30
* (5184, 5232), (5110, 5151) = 1.01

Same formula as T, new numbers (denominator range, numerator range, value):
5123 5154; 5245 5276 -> 1.12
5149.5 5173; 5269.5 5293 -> 1.30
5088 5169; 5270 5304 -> 1.19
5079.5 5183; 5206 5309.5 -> 1.18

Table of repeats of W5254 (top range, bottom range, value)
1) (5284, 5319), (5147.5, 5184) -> 1.33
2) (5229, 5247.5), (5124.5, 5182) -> 1.22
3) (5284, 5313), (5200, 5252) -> 1.09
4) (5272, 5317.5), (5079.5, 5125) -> 1.10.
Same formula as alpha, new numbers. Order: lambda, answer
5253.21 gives 5.53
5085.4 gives 5.12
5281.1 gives 5.57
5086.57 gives 5.19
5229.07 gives 5.13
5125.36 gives 4.83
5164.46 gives 4.4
